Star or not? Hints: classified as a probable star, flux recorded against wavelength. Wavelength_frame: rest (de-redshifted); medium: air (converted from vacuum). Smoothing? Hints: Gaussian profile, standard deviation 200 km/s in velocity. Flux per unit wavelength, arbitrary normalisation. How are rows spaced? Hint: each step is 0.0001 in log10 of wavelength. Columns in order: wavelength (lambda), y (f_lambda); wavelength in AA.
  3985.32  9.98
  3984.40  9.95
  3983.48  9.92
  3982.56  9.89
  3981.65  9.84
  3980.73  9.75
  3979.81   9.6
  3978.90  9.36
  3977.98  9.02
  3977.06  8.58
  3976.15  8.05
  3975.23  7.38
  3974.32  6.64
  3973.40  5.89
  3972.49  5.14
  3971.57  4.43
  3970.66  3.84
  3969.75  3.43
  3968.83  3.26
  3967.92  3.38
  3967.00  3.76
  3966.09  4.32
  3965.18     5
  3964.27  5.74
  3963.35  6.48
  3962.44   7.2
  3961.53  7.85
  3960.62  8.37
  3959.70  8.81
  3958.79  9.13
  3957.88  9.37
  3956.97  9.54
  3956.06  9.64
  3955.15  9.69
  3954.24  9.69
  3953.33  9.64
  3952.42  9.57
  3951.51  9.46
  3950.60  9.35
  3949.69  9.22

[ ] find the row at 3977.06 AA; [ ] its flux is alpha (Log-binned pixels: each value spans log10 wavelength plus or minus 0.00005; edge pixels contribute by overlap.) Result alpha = 8.58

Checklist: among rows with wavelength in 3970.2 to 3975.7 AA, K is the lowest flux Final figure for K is 3.84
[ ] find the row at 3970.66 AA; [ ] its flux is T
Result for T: 3.84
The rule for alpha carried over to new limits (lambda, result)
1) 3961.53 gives 7.85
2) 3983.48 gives 9.92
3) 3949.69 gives 9.22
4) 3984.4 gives 9.95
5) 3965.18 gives 5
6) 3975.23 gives 7.38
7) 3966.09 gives 4.32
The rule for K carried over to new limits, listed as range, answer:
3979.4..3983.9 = 9.6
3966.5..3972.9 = 3.26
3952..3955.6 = 9.57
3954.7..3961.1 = 8.37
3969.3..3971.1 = 3.43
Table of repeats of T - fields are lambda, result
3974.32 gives 6.64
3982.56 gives 9.89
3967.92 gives 3.38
